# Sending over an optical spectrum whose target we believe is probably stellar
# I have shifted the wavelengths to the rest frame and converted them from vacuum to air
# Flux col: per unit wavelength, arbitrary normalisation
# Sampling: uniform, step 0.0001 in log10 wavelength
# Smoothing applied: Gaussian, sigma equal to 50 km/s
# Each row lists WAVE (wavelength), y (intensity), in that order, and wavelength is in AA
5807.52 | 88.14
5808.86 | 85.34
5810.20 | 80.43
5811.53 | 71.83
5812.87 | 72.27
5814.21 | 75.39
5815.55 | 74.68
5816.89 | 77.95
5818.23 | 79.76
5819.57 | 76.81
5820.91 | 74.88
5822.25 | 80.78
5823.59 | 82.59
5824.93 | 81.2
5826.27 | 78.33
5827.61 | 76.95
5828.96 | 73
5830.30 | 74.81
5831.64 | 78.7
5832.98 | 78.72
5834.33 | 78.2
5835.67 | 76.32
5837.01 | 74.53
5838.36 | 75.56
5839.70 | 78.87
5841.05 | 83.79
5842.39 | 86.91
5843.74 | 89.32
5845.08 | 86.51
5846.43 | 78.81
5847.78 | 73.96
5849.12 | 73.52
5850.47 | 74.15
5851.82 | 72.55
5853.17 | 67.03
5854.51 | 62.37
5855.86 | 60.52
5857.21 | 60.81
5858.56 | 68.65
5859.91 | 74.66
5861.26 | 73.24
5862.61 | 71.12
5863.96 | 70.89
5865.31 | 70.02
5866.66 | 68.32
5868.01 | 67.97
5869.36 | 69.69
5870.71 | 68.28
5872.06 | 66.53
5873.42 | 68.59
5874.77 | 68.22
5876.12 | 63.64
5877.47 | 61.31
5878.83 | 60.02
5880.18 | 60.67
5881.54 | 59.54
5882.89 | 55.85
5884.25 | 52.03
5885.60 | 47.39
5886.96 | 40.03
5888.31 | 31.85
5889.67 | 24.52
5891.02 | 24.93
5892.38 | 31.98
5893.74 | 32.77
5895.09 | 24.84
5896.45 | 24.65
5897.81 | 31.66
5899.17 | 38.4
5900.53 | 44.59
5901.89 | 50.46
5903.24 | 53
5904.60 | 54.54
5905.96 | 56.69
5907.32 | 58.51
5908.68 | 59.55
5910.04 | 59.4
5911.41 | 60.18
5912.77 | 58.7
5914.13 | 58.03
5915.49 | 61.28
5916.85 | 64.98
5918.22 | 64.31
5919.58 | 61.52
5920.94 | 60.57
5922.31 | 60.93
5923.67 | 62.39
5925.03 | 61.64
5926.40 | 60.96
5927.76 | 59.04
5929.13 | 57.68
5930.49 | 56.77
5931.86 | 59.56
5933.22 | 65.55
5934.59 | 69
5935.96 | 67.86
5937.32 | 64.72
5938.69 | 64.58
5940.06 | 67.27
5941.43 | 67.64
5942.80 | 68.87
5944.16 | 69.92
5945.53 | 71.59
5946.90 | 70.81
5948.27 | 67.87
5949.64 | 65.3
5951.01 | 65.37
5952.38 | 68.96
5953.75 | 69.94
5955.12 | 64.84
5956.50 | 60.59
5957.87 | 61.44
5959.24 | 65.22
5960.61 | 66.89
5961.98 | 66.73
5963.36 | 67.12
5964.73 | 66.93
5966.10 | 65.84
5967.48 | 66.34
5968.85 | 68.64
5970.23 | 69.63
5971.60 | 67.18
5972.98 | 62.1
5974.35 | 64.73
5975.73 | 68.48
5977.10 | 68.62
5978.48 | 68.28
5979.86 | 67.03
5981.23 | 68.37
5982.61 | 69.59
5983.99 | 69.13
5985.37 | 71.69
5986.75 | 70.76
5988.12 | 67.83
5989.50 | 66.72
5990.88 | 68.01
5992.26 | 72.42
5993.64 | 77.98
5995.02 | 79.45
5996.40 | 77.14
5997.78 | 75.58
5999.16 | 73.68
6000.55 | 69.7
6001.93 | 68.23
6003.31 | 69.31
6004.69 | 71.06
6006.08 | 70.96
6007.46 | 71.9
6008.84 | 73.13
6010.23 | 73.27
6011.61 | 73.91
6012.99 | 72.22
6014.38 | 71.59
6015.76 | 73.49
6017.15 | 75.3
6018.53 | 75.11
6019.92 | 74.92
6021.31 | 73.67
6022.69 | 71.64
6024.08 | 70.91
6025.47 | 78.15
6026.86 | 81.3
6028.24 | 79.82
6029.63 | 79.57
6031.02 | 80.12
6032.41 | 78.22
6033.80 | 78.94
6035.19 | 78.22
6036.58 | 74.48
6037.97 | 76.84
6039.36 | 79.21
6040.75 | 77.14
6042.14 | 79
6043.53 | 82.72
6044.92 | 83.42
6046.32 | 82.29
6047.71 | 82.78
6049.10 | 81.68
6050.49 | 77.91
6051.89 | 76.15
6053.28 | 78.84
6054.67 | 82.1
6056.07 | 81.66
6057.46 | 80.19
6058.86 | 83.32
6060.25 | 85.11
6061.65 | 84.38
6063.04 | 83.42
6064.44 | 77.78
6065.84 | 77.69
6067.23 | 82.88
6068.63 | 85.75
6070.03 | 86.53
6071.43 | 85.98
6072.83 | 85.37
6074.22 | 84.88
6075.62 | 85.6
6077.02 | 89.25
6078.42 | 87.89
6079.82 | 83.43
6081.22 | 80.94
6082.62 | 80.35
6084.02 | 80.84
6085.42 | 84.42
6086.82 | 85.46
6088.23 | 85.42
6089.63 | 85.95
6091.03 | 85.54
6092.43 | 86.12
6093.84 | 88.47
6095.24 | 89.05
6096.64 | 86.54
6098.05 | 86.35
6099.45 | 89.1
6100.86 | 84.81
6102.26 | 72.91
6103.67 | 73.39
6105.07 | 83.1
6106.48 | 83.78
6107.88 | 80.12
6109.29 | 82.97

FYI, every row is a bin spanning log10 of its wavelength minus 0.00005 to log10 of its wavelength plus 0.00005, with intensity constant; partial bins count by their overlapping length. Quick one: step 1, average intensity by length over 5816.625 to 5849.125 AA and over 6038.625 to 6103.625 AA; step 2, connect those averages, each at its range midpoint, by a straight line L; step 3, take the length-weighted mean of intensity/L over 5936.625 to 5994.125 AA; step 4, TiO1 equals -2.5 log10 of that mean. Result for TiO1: 0.20 mag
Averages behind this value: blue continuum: 79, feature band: 67.6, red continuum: 83.1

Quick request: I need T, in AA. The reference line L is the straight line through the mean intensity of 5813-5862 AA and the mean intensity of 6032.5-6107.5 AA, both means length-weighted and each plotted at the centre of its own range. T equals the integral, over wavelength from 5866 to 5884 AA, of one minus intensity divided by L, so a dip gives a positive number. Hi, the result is 3.0 AA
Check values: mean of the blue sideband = 75.9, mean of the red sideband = 82.5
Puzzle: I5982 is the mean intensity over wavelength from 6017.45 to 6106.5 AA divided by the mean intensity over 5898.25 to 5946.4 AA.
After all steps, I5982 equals 1.35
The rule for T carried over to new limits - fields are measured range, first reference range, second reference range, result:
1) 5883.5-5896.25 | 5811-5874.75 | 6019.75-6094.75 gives 7.0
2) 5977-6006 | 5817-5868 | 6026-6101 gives 3.3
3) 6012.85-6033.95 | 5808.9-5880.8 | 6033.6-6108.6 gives 1.2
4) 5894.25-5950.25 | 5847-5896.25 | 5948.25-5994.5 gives 4.2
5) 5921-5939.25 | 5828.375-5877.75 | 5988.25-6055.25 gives 2.9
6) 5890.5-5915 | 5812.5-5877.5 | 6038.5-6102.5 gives 9.8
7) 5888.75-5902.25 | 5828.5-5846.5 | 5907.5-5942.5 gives 7.0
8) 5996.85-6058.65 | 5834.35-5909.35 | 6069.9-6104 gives 1.3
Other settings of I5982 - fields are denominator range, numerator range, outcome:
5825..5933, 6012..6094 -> 1.30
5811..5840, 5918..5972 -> 0.85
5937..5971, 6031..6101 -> 1.24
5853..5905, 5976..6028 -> 1.33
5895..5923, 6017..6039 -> 1.44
